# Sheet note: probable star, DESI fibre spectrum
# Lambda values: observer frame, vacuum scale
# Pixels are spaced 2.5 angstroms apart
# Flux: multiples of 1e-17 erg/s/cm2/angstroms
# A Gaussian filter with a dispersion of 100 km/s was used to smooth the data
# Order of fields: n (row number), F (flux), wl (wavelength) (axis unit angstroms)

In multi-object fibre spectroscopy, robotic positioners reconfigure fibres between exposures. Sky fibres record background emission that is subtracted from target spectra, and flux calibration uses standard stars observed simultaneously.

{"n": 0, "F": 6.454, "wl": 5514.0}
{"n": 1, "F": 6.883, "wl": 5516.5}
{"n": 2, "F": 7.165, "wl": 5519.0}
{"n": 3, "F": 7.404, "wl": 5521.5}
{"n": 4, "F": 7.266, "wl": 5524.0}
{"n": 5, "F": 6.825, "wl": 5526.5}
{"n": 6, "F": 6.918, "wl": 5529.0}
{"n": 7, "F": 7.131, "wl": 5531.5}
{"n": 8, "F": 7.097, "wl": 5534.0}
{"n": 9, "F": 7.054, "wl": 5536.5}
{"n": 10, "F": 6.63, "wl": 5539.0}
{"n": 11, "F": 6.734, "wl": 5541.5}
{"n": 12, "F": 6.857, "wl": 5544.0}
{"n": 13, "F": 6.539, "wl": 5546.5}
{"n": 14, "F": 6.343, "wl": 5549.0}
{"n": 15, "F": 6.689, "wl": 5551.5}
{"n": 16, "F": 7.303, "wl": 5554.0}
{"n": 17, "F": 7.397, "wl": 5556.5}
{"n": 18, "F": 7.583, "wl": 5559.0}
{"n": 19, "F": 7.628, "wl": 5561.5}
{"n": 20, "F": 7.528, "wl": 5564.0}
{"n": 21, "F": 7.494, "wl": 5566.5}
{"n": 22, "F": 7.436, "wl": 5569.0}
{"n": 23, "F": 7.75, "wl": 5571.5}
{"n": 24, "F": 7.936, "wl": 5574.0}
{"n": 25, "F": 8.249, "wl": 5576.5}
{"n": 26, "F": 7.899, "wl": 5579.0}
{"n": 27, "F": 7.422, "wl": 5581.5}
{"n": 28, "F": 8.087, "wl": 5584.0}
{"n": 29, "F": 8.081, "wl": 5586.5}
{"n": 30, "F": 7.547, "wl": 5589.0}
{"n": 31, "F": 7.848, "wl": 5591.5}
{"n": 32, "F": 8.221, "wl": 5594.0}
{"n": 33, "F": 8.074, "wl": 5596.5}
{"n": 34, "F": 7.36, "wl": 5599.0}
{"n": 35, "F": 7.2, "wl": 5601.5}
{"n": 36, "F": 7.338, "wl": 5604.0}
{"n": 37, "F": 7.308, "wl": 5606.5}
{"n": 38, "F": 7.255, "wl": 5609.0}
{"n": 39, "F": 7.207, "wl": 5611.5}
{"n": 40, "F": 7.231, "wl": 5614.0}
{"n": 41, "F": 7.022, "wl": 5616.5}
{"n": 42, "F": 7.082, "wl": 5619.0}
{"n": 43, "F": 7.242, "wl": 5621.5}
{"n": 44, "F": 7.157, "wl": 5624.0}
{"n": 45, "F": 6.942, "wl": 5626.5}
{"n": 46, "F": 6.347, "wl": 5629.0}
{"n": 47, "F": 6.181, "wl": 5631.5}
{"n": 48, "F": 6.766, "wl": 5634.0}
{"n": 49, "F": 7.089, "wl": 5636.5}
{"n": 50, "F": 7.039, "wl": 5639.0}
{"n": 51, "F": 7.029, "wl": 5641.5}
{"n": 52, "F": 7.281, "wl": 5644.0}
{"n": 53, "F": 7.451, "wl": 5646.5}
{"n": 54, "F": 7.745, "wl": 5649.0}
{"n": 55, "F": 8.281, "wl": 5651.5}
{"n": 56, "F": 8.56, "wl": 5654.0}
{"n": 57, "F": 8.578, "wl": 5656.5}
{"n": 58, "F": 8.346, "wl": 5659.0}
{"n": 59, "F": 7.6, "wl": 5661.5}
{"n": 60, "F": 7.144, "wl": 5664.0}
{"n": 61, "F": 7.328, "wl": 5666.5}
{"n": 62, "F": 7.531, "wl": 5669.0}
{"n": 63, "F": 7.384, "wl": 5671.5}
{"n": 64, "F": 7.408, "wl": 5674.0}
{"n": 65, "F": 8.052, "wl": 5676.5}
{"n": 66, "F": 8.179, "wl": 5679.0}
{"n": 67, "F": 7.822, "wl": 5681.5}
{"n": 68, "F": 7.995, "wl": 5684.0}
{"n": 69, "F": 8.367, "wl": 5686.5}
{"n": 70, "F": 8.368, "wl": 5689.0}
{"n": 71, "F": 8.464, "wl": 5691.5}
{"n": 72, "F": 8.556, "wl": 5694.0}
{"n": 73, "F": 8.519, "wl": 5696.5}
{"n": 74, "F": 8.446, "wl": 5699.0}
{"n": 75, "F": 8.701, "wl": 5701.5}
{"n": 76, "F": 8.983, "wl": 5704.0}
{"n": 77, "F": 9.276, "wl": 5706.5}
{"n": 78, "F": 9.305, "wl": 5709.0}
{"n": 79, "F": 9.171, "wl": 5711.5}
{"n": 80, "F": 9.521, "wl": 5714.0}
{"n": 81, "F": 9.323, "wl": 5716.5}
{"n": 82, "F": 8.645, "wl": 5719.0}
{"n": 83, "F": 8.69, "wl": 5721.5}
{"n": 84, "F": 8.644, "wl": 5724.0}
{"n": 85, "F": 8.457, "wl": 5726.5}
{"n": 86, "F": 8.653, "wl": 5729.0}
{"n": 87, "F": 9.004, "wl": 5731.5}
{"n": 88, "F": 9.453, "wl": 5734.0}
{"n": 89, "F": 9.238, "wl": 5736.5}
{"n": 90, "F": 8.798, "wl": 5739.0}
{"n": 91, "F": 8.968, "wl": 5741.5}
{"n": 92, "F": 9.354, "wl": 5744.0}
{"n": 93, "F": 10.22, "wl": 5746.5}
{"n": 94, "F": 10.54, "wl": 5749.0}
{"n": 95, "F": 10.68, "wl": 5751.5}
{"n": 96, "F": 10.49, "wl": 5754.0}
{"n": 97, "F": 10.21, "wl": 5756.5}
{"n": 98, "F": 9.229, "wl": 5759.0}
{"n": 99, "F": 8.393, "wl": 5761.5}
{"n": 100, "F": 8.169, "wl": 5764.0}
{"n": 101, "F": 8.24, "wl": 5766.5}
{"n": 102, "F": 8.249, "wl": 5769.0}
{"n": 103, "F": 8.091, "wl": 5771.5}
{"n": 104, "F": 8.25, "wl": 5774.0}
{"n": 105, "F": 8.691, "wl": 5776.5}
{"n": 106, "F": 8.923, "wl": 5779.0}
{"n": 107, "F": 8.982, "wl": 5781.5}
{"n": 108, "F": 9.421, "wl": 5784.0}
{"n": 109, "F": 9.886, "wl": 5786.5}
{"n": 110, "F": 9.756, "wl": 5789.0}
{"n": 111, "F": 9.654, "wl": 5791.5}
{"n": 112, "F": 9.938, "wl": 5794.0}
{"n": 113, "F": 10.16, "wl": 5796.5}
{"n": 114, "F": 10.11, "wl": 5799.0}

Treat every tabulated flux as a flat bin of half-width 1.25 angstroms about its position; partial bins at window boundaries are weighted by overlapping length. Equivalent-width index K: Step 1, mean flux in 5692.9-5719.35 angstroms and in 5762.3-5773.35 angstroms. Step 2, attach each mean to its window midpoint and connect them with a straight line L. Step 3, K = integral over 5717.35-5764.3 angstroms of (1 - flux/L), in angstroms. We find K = -4.1 angstroms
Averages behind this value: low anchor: 8.96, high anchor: 8.2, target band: 9.28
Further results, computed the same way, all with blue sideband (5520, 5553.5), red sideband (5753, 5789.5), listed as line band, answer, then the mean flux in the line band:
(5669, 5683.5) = 0.66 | 7.76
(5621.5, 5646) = 2.68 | 6.91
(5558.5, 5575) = -1.06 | 7.62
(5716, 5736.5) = -0.69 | 8.86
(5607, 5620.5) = 0.73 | 7.17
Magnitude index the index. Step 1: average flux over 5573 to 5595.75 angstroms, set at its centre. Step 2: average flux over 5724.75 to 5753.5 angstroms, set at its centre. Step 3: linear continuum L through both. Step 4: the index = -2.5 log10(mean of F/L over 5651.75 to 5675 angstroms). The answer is 0.12 mag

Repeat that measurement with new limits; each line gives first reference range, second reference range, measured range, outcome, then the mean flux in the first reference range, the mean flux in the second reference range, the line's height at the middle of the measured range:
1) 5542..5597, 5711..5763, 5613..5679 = 0.13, 7.52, 9.31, 8.34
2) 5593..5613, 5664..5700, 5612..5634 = 0.11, 7.48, 8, 7.61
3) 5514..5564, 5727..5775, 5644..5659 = 0.01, 7.02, 9.16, 8.16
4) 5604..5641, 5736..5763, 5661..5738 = 0.02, 7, 9.64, 8.6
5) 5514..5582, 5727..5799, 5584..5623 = 0.04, 7.21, 9.28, 7.75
